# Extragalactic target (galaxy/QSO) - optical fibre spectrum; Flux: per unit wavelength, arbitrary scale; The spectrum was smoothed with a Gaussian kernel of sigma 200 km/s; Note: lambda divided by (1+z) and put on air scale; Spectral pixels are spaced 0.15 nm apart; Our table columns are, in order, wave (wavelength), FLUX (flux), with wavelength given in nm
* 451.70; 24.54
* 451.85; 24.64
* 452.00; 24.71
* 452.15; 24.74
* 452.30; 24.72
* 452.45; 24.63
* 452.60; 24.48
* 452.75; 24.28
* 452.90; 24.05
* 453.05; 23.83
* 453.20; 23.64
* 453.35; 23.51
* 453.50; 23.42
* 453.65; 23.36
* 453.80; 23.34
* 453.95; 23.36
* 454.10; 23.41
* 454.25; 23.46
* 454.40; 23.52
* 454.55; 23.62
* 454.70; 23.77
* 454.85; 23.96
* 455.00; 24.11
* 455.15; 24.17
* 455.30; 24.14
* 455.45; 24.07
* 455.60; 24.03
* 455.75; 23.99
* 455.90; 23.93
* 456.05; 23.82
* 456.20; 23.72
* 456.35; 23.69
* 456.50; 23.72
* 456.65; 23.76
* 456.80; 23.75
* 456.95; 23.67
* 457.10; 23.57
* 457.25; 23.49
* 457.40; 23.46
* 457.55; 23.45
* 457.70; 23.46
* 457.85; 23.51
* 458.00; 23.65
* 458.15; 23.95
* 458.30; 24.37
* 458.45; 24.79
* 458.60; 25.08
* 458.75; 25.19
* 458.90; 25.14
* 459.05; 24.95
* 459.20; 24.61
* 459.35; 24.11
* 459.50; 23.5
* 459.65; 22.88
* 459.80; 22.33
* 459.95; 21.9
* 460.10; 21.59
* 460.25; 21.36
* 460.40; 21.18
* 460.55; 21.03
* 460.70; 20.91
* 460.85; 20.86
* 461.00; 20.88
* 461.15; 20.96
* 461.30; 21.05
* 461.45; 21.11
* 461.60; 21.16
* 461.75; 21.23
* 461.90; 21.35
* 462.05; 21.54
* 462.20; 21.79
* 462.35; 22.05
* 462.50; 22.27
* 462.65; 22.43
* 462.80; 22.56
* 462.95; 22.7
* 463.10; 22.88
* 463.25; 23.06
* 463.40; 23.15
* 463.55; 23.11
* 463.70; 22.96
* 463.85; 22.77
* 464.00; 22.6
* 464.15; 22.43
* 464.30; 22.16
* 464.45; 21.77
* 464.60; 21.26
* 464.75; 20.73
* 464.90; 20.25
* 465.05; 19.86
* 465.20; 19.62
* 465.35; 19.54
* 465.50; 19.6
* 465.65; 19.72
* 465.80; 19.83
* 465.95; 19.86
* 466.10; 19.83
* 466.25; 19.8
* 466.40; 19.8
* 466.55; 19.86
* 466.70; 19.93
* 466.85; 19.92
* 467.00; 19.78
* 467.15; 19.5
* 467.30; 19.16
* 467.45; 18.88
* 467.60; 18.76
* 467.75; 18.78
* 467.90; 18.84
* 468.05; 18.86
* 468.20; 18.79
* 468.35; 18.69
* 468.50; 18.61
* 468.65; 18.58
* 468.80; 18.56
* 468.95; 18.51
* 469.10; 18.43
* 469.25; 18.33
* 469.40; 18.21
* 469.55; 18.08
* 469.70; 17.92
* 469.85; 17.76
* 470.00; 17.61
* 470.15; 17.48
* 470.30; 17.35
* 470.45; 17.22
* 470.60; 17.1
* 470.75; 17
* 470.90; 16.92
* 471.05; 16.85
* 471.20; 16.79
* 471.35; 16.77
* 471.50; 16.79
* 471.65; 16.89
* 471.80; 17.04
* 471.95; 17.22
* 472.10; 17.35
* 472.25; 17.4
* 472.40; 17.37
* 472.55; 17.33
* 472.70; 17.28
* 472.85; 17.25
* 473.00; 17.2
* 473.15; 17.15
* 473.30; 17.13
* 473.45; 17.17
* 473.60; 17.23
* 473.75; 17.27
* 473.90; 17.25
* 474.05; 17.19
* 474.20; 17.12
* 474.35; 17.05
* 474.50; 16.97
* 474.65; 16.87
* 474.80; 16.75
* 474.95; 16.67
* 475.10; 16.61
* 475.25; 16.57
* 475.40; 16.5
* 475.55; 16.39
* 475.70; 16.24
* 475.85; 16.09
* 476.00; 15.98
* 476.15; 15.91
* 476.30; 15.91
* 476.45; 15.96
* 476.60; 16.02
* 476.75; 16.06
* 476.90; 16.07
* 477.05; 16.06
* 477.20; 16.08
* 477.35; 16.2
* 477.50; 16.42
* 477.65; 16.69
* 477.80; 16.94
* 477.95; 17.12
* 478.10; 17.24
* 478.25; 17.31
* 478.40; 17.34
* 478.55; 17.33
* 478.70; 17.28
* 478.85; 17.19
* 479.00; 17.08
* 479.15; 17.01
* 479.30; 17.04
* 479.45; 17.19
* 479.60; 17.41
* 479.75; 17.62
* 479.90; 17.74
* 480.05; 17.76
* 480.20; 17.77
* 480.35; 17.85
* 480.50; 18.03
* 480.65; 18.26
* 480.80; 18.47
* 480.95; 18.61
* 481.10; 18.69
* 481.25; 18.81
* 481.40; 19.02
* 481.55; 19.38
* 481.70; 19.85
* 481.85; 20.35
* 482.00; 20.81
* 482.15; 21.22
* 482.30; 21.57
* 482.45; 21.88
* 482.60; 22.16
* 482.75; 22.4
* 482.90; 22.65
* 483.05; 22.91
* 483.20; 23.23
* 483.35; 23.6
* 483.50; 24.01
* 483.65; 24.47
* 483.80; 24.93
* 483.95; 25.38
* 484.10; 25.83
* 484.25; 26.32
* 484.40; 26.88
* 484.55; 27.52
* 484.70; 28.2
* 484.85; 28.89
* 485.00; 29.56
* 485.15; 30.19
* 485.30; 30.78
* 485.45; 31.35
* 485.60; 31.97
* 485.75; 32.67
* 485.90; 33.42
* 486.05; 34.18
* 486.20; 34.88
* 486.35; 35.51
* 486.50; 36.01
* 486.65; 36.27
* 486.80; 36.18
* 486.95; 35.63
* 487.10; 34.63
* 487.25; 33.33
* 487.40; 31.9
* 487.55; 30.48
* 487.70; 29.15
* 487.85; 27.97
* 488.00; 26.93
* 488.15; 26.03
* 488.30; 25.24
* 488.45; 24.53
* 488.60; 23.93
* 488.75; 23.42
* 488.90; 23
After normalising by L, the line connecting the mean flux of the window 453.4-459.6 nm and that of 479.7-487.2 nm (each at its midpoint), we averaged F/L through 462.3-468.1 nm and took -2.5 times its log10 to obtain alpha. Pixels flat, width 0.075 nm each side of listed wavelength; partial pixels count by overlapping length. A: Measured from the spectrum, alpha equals 0.17 mag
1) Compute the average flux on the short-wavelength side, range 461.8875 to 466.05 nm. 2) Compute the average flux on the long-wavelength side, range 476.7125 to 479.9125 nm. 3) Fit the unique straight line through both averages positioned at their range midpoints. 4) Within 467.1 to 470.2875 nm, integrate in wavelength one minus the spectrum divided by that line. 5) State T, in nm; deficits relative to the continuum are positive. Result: 0.250 nm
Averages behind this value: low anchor 21.6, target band 18.5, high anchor 16.9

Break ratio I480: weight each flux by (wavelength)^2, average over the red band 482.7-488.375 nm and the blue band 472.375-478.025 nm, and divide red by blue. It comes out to 1.8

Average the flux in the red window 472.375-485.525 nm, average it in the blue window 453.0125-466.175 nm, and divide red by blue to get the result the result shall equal 0.86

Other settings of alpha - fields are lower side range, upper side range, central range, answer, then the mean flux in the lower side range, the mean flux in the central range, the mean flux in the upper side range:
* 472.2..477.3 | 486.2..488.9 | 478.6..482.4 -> 0.23 mag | 16.7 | 18.5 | 30.3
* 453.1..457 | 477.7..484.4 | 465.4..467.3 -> 0.12 mag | 23.7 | 19.8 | 20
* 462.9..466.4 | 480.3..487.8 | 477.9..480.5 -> 0.40 mag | 21.2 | 17.4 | 26.4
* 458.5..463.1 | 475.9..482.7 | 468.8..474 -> 0.14 mag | 22.3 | 17.4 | 17.8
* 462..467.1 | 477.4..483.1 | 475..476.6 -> 0.19 mag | 21.2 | 16.2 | 18.7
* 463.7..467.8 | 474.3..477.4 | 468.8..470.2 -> 0.04 mag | 20.3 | 18.1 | 16.3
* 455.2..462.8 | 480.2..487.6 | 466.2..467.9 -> 0.23 mag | 23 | 19.4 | 26.2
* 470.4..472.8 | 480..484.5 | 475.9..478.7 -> 0.18 mag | 17.1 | 16.5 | 21.5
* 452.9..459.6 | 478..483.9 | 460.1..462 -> 0.10 mag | 23.9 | 21.1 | 19.6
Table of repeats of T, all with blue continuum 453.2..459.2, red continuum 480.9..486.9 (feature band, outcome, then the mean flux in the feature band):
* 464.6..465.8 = 0.229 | 20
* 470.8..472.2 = 0.460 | 17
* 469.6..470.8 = 0.367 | 17.5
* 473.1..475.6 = 0.841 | 16.9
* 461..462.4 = 0.176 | 21.3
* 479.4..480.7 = 0.414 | 17.7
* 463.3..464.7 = 0.122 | 22.4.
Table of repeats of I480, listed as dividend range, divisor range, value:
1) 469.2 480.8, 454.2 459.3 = 0.77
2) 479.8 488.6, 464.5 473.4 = 1.50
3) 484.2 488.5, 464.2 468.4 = 1.70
